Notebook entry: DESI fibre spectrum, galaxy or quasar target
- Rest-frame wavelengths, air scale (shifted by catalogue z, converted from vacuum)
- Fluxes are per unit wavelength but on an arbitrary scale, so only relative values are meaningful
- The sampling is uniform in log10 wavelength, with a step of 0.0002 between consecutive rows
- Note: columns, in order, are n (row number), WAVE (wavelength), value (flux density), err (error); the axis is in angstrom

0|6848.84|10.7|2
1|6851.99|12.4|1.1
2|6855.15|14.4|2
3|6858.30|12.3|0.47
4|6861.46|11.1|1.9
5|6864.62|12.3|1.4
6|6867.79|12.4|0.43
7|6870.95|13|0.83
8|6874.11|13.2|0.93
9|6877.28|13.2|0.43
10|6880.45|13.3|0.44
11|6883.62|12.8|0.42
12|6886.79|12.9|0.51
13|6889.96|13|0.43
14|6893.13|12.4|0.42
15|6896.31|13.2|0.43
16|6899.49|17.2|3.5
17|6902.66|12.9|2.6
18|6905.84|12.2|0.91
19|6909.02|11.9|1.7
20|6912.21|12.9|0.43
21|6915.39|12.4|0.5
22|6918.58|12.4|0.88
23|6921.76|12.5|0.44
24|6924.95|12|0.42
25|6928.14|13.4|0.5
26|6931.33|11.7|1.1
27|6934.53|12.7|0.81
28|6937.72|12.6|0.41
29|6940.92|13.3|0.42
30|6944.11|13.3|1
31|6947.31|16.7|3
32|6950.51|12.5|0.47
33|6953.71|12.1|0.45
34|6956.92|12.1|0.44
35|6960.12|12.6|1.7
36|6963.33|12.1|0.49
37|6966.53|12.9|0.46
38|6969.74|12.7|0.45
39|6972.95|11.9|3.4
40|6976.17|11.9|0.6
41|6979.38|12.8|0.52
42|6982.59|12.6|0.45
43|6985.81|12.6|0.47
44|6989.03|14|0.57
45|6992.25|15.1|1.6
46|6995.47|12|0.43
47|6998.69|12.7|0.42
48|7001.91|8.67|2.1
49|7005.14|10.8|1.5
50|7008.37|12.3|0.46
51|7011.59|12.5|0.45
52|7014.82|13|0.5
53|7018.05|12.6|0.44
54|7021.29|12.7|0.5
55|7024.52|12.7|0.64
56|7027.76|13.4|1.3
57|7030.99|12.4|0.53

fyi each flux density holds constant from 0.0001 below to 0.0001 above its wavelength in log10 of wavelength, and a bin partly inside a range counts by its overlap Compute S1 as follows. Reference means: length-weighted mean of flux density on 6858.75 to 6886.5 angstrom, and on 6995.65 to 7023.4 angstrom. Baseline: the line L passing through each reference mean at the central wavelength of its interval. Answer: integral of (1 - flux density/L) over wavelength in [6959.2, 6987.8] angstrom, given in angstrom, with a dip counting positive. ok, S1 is -0.8 angstrom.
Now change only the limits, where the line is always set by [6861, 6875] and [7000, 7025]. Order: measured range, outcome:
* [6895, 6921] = -1.7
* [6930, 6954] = -2.0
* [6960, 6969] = -0.3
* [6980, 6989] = -0.7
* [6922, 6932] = -0.2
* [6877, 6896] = -0.8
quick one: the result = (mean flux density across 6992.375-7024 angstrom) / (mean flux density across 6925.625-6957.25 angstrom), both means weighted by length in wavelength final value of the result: 0.93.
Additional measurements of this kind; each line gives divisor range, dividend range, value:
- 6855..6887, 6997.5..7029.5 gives 0.95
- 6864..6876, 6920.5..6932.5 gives 0.97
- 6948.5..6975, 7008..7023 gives 1.02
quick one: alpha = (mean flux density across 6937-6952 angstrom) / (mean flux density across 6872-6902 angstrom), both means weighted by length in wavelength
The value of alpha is 1.02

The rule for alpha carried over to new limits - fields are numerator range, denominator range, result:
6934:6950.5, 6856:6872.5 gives 1.11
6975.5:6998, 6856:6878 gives 1.04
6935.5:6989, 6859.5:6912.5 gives 0.99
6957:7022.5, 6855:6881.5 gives 0.98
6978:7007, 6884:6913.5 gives 0.94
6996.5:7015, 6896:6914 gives 0.86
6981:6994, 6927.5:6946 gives 1.05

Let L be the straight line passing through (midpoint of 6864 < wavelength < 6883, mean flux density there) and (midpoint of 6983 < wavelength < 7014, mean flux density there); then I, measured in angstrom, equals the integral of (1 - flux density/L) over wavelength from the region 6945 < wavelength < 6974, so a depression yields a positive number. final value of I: -0.8 angstrom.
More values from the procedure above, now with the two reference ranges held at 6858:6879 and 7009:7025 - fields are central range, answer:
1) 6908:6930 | 0.1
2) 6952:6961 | 0.3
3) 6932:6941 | -0.1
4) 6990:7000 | -0.5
